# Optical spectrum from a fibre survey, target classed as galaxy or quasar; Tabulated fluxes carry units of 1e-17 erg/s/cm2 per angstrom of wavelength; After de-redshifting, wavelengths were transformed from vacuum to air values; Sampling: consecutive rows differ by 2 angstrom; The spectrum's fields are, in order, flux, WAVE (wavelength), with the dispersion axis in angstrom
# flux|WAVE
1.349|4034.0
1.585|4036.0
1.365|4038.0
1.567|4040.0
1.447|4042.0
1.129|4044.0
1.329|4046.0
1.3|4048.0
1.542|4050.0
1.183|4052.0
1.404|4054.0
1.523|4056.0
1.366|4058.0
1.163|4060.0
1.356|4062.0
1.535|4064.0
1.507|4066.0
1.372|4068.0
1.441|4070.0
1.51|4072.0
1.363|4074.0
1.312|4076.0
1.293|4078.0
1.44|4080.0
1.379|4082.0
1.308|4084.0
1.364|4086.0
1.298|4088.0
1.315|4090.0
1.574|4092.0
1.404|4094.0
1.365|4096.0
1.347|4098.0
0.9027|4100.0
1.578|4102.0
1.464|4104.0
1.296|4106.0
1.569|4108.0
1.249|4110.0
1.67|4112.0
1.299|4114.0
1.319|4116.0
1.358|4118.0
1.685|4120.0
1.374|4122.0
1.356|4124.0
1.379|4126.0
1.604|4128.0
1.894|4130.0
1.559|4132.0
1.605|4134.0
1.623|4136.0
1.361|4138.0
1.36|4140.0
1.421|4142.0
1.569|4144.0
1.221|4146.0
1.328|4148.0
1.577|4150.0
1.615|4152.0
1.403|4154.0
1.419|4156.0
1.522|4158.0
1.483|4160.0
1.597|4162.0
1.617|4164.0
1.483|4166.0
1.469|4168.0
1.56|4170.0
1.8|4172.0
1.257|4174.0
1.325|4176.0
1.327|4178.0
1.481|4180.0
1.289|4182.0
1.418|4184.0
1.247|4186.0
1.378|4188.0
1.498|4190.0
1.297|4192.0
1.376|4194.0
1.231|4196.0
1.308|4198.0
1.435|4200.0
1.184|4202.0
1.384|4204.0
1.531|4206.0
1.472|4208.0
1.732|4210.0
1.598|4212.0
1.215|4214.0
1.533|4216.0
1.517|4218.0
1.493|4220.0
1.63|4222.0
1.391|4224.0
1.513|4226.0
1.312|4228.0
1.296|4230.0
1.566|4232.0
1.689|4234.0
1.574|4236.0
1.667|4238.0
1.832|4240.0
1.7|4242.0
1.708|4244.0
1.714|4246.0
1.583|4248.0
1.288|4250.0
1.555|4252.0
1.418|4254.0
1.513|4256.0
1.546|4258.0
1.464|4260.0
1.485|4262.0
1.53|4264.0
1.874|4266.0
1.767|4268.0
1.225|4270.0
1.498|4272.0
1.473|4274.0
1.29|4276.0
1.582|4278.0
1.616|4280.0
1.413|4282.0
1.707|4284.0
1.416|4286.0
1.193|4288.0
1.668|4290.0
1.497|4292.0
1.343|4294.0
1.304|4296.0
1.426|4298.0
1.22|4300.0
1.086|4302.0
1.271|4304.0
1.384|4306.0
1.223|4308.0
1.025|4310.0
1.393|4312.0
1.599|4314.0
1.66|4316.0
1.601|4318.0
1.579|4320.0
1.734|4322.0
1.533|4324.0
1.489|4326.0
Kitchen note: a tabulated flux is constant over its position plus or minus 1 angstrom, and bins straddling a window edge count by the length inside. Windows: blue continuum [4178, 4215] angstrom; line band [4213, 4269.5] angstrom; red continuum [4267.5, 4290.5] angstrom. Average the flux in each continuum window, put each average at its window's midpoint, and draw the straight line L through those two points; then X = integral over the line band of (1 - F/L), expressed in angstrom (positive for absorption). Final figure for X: -4.2 angstrom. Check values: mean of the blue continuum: 1.39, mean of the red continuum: 1.48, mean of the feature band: 1.55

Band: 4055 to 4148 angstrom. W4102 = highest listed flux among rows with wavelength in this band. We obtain 1.894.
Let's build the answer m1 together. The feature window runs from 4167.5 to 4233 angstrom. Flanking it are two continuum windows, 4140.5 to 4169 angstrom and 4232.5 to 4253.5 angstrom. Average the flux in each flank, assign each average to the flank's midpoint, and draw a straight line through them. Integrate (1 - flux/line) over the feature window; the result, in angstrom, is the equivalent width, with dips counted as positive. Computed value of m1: 5.37 angstrom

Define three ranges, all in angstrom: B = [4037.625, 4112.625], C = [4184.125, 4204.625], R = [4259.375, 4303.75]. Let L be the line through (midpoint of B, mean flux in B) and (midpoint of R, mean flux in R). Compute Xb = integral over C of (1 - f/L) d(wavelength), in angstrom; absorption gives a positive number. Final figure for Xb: 1.3 angstrom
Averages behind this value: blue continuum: 1.38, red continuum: 1.45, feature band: 1.34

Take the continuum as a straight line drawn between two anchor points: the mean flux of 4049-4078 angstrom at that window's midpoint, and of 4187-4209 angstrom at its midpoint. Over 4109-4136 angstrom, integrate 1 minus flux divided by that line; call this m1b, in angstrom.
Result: -2.12 angstrom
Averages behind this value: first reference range 1.39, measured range 1.49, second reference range 1.37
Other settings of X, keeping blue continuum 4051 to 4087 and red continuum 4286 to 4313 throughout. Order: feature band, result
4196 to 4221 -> -1.90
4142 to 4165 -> -2.18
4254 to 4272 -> -2.93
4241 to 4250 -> -2.06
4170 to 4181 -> -0.82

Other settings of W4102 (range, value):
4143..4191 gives 1.8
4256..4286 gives 1.874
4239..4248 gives 1.832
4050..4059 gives 1.542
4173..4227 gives 1.732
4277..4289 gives 1.707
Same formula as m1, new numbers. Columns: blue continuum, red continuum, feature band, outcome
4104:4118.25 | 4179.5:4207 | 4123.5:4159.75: -2.8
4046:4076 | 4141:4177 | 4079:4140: 0.3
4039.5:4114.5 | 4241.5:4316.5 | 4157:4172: -1.4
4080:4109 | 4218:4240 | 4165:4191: 0.8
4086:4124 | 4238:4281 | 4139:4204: 1.8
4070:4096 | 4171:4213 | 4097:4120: 0.1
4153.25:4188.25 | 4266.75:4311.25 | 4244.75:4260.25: -1.1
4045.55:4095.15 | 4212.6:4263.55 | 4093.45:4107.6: 0.7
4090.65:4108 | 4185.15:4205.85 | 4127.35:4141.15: -2.1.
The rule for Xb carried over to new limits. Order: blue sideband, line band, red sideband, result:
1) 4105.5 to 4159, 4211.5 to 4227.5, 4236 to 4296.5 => 0.3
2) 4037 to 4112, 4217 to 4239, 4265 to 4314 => -1.7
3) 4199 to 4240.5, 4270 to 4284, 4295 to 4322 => -0.5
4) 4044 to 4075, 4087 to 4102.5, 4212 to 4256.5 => 0.8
